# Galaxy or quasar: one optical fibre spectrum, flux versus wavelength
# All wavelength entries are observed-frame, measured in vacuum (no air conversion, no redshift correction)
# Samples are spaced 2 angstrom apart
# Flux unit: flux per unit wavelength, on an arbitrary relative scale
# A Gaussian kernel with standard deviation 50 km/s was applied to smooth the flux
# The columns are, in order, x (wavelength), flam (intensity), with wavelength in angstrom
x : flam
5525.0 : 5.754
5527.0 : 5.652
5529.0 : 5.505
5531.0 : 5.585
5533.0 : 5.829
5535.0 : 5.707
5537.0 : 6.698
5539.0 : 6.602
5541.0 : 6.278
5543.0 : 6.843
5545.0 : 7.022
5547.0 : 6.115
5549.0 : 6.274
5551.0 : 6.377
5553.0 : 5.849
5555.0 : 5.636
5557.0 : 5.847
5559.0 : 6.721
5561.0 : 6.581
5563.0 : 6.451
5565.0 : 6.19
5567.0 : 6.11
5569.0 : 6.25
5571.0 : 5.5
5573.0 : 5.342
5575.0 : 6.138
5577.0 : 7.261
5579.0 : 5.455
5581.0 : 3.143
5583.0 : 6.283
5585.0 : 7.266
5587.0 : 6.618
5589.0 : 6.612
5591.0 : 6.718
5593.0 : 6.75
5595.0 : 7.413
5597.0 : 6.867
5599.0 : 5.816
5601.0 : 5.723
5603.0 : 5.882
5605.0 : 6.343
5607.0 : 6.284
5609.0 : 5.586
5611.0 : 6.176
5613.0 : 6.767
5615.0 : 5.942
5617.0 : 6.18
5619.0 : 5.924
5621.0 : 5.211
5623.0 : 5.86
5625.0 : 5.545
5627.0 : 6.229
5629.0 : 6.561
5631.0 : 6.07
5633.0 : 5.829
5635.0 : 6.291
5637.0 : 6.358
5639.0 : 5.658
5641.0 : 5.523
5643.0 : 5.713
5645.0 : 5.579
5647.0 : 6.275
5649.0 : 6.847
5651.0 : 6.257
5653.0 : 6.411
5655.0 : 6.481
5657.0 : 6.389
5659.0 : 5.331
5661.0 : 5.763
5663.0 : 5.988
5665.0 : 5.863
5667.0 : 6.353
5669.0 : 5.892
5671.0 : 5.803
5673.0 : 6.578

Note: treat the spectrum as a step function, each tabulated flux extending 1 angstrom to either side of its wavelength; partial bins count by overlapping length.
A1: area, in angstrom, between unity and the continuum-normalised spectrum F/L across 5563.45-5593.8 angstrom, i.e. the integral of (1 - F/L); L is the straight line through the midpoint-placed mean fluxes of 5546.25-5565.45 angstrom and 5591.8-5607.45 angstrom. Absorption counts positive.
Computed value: 0.9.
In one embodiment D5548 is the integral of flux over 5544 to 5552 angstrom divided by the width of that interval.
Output 6.45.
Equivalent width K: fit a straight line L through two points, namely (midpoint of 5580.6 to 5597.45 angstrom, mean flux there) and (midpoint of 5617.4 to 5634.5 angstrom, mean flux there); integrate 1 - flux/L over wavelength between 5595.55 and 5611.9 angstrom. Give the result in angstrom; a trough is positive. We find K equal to 0.4 angstrom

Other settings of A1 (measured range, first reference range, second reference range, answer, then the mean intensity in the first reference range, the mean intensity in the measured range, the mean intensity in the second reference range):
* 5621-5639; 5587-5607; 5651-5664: 0.7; 6.46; 6.02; 6.08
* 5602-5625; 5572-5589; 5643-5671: 0.1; 5.98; 5.99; 6.08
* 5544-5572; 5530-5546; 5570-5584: -1.2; 6.32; 6.21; 5.59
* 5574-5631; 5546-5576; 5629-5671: -0.8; 6.09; 6.16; 6.05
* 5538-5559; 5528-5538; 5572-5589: -1.4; 5.86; 6.31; 5.98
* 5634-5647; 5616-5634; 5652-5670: 0.2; 5.93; 5.89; 6.05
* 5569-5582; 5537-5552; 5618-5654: 1.7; 6.51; 5.53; 6.01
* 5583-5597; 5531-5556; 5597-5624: -1.8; 6.24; 6.85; 6.01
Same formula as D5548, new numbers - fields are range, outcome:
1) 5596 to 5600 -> 6.34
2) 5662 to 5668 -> 6.07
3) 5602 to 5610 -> 6.02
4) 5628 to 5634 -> 6.15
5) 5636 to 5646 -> 5.77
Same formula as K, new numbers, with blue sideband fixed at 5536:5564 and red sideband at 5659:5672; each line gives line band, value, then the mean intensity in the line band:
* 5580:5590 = 0.39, 5.98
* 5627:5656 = -0.68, 6.14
